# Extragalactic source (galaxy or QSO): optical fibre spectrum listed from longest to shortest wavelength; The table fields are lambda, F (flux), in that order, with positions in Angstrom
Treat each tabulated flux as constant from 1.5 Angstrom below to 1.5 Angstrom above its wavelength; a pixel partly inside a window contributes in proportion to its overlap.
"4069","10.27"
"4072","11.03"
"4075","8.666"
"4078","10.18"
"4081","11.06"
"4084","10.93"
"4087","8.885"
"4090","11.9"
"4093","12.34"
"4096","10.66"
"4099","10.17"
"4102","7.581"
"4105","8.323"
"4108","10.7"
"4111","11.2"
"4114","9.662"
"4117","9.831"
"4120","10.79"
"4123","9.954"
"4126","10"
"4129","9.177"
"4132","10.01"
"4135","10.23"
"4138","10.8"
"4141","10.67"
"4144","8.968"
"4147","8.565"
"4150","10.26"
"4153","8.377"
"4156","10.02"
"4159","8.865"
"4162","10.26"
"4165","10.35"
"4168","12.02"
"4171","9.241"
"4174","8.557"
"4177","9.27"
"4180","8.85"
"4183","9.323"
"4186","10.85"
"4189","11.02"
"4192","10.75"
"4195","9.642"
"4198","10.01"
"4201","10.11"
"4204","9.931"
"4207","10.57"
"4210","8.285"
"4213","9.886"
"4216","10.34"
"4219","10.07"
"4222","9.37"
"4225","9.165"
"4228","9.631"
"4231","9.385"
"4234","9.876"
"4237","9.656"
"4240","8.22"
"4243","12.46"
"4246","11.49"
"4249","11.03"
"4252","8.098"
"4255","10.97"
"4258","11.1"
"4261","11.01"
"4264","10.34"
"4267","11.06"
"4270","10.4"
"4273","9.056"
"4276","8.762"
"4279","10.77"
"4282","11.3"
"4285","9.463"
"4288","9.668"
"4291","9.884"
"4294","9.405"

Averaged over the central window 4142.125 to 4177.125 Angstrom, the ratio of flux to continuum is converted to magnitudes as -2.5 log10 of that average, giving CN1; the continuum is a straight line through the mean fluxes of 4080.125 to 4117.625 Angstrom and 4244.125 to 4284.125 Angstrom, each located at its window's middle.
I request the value 0.08 mag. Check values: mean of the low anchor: 10.2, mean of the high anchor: 10.4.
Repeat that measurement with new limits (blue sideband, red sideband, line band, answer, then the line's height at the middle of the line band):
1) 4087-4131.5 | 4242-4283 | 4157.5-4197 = 0.04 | 10.3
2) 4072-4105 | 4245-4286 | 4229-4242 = 0.10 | 10.3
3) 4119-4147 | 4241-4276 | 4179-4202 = 0.01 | 10.2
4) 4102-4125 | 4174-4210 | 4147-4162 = 0.06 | 9.9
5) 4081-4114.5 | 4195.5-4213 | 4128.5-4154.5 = 0.04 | 10.1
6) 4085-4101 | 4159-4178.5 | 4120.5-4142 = 0.01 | 10.3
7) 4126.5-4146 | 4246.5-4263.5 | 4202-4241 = 0.08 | 10.3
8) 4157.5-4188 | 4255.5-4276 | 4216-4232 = 0.06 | 10.1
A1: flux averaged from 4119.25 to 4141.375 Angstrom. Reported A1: 10.2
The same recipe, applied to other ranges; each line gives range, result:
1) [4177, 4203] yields 10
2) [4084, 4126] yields 10.2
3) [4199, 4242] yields 9.64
